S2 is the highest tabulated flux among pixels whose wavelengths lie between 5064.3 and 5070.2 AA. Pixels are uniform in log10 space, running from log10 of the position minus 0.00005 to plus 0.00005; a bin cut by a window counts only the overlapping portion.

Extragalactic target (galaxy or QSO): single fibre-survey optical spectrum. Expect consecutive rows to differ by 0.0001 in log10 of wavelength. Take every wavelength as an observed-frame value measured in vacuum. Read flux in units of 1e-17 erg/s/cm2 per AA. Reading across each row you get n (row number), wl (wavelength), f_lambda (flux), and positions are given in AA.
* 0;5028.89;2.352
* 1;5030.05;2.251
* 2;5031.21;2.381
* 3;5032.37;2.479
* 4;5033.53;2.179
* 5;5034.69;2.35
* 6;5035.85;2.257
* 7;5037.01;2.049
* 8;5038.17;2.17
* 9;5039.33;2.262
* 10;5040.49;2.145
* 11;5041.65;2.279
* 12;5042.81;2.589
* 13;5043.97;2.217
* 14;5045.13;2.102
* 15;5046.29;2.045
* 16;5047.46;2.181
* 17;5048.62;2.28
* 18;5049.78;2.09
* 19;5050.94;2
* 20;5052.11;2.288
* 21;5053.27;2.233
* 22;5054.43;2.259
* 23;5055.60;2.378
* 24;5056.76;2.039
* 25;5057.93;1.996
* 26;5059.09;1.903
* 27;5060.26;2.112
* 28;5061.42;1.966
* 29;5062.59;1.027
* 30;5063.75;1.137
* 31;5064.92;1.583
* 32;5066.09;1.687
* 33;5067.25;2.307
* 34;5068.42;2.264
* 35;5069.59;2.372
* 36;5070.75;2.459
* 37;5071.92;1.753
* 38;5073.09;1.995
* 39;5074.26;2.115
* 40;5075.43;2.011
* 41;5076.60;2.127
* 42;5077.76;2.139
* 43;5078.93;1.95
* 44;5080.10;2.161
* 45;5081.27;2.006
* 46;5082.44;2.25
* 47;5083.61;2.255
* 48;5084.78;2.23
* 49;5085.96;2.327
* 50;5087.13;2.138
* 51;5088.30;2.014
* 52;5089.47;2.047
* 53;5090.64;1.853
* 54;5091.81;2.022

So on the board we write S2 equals 2.372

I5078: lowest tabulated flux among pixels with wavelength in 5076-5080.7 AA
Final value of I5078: 1.95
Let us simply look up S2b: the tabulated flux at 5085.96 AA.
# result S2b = 2.327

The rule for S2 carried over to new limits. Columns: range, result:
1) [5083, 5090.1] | 2.327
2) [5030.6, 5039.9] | 2.479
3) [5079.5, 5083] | 2.25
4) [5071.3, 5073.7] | 1.995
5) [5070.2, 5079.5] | 2.459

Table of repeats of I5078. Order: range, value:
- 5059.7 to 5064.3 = 1.027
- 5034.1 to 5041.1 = 2.049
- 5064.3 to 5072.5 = 1.583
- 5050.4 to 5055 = 2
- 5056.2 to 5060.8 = 1.903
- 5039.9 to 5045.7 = 2.102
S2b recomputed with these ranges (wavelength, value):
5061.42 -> 1.966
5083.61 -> 2.255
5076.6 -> 2.127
